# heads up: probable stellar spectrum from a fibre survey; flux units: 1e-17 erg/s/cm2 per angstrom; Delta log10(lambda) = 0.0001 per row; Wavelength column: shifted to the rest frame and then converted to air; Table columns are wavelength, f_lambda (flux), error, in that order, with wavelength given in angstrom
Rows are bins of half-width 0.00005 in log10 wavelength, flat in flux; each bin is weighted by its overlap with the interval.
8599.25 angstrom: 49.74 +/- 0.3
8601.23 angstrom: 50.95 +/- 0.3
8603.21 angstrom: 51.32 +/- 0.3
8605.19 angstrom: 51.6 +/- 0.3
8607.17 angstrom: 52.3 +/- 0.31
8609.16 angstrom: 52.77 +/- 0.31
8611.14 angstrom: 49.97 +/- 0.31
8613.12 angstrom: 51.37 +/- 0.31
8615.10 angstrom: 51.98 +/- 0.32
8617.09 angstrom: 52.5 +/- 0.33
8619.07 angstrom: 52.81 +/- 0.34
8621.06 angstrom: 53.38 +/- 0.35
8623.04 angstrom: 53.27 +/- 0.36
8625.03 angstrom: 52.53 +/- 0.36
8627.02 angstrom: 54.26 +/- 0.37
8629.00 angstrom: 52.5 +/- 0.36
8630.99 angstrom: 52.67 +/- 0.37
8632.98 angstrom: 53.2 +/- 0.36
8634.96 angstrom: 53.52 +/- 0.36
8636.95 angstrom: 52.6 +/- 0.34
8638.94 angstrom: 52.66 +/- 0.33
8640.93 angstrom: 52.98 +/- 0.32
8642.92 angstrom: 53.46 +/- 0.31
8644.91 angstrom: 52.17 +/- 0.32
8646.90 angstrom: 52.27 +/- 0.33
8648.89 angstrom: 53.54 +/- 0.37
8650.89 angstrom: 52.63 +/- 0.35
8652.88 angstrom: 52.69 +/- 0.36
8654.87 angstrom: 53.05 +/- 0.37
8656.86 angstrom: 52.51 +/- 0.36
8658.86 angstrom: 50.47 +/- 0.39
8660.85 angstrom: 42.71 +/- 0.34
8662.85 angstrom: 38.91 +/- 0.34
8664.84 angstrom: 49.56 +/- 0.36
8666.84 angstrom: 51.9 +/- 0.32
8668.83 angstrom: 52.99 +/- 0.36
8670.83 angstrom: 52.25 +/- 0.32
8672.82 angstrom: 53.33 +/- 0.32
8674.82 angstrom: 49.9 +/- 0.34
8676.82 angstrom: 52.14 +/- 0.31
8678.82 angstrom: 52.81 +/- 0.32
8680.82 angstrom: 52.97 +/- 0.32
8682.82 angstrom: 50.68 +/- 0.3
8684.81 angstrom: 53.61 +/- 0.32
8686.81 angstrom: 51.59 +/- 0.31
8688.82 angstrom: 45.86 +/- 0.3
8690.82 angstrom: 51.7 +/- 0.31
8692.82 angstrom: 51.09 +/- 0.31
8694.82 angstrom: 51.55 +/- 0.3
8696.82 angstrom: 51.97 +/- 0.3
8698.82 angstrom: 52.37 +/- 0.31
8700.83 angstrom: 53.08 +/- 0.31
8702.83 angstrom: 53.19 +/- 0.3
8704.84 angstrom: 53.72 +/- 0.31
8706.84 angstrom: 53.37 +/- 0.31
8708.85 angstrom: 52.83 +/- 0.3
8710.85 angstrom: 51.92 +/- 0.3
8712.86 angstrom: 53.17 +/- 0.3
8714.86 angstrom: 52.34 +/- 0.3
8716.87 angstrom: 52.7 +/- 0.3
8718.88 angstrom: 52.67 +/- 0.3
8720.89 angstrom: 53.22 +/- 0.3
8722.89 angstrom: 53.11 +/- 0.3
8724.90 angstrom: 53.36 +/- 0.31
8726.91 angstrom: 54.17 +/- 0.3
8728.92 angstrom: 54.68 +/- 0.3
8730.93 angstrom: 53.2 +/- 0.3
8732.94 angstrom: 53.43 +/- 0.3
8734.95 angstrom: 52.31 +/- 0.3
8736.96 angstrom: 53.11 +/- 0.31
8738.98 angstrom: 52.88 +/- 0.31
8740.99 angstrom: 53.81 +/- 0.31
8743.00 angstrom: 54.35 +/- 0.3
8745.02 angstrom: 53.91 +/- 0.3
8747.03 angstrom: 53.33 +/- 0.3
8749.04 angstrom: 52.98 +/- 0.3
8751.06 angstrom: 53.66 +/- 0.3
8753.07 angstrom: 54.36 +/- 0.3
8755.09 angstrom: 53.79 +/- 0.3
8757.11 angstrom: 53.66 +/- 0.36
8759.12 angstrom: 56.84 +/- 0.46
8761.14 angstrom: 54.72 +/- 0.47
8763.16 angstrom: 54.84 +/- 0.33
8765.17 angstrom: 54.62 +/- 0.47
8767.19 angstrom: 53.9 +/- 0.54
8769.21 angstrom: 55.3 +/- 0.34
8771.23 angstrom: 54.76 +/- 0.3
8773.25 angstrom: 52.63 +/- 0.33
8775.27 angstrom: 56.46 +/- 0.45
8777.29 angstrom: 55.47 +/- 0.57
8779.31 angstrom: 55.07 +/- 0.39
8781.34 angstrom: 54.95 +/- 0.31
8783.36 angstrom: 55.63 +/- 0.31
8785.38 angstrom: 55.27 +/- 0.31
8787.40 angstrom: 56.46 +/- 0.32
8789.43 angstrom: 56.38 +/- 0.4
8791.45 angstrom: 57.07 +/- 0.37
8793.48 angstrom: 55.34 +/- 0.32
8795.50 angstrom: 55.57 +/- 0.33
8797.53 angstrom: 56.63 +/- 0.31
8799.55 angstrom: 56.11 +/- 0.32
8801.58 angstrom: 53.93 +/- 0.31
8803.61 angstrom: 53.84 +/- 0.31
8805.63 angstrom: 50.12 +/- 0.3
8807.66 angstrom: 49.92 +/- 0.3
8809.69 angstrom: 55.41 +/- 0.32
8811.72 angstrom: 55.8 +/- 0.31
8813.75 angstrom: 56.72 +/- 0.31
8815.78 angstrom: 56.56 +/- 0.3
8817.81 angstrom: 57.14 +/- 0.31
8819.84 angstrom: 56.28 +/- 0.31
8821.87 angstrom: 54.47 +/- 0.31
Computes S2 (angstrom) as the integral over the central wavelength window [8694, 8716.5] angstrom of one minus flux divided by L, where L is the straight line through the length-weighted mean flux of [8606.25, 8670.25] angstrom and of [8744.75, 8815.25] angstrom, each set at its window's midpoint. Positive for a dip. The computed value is 0.20 angstrom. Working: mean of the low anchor 51.7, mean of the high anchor 54.7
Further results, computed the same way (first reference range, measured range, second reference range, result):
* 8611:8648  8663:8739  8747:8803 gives 2.27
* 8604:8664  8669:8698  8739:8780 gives 0.67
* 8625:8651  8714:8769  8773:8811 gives 0.54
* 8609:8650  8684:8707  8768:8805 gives 0.83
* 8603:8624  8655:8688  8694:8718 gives 1.21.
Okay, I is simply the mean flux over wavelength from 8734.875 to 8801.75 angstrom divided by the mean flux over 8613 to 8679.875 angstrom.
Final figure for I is 1.1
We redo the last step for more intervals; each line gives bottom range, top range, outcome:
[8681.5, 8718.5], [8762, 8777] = 1.05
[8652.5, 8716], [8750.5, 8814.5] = 1.07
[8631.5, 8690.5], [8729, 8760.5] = 1.05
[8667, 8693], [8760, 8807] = 1.06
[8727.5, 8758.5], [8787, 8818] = 1.03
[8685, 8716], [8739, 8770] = 1.04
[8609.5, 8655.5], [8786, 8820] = 1.05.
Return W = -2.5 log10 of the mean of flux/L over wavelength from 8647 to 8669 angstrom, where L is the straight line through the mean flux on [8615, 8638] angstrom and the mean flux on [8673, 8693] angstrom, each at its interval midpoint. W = 0.04 mag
